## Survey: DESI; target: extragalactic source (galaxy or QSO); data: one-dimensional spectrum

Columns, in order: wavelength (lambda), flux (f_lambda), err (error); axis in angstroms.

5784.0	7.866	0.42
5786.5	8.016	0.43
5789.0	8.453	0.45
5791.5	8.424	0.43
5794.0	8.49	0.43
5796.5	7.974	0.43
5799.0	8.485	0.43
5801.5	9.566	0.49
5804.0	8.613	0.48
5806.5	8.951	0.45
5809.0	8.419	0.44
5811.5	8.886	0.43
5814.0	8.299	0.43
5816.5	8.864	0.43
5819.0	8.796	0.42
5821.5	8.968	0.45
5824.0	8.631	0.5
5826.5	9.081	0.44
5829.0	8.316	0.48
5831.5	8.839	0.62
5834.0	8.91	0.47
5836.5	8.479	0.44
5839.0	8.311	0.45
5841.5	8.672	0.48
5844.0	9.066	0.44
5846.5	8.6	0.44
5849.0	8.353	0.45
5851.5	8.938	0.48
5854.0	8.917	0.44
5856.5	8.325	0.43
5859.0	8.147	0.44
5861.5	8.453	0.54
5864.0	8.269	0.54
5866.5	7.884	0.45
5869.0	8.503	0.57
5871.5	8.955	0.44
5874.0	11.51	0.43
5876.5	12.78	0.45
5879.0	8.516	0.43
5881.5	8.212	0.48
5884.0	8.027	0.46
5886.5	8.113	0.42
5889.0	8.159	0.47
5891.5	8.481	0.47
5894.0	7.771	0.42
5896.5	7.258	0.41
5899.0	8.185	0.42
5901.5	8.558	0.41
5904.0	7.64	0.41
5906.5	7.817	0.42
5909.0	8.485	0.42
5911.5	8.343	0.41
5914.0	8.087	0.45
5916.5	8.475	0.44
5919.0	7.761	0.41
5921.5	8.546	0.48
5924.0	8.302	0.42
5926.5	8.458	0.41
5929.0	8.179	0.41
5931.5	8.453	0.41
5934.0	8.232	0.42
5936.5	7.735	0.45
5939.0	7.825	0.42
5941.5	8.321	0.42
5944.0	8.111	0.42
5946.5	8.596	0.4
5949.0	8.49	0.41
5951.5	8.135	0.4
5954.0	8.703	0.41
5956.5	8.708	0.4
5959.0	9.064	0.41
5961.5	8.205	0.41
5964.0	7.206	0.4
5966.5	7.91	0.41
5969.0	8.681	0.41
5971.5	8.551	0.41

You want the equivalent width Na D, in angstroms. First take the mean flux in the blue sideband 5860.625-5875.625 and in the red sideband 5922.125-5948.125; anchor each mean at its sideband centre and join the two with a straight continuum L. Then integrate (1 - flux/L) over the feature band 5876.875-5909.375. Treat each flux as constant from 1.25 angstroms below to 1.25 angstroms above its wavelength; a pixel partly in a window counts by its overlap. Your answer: 2.0 angstroms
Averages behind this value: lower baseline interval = 9.04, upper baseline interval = 8.23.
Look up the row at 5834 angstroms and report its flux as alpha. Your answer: 8.91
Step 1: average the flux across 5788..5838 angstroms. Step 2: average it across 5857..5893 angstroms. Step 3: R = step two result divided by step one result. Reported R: 1.02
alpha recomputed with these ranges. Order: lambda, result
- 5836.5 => 8.479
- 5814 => 8.299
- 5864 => 8.269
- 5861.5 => 8.453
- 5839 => 8.311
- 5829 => 8.316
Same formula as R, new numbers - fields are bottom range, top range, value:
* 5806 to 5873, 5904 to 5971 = 0.96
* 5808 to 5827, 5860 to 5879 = 1.08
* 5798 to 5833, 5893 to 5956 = 0.93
